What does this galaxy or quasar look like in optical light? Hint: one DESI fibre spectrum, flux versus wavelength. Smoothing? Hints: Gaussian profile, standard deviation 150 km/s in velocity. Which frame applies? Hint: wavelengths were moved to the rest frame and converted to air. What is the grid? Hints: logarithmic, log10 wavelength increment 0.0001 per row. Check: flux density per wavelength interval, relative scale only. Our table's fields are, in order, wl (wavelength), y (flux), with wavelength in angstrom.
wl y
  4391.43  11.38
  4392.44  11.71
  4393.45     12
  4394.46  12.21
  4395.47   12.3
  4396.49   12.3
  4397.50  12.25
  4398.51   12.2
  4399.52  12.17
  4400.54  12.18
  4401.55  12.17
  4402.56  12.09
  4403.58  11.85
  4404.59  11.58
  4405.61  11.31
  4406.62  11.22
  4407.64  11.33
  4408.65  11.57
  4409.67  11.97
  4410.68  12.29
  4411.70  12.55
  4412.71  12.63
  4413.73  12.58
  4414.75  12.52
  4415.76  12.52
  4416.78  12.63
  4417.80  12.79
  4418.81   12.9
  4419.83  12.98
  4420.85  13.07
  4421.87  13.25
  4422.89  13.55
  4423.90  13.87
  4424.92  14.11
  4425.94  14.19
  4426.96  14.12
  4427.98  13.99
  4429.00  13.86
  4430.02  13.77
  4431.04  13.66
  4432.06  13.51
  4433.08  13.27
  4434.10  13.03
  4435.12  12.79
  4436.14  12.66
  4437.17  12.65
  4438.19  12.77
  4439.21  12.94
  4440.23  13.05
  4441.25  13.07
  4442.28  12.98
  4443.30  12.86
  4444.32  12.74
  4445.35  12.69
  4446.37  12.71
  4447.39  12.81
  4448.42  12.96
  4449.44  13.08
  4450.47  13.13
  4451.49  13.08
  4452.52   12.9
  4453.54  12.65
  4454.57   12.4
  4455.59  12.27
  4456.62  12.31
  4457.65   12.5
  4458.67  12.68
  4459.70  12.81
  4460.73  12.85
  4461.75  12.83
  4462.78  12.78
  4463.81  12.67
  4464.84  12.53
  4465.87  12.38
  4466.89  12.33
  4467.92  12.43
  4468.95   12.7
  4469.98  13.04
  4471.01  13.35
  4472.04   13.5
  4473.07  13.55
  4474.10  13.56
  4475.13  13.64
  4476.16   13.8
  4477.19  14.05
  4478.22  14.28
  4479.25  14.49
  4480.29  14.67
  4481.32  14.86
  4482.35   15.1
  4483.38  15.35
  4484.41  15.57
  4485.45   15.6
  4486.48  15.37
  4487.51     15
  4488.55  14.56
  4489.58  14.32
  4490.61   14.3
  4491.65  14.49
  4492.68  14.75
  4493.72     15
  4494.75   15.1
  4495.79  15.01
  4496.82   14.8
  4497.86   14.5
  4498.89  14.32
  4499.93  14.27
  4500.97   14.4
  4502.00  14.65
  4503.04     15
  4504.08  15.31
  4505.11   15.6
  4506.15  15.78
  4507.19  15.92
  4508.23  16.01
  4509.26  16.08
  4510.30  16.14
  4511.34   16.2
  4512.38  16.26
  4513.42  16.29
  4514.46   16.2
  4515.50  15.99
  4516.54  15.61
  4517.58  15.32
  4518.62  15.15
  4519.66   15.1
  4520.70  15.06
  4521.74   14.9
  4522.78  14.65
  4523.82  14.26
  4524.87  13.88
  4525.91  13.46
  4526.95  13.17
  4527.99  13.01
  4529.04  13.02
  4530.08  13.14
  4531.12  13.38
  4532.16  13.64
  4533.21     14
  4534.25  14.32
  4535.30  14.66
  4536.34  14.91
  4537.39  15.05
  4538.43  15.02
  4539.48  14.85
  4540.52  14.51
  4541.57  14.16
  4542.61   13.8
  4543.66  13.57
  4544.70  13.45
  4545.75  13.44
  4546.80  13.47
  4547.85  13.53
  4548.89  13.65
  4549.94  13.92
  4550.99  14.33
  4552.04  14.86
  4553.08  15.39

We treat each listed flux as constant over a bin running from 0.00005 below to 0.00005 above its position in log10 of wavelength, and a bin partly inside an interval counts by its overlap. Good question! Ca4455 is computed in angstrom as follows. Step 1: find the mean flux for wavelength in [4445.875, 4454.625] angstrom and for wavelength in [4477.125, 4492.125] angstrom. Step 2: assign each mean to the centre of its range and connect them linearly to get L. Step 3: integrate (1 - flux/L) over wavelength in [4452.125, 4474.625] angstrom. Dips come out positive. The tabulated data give 1.4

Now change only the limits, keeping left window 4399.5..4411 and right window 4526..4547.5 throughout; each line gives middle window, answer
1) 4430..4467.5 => -1.0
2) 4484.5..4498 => -1.7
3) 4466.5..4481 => -0.7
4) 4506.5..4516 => -1.8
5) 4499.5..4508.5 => -1.2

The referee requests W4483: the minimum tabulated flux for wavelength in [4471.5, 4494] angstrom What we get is 13.5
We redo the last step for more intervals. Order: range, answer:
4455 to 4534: 12.27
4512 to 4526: 13.46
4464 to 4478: 12.33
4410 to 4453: 12.29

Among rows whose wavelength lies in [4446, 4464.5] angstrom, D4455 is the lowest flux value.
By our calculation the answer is 12.27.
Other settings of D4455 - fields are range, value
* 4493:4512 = 14.27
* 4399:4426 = 11.22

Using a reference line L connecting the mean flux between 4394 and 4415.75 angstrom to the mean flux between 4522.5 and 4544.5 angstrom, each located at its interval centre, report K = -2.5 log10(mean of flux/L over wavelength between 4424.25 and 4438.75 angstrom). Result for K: -0.08 mag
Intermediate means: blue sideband 12.1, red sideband 14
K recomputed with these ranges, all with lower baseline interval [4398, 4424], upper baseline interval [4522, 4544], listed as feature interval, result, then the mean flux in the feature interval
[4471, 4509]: -0.10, 14.7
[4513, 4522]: -0.13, 15.5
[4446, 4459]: 0.02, 12.7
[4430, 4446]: -0.02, 13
